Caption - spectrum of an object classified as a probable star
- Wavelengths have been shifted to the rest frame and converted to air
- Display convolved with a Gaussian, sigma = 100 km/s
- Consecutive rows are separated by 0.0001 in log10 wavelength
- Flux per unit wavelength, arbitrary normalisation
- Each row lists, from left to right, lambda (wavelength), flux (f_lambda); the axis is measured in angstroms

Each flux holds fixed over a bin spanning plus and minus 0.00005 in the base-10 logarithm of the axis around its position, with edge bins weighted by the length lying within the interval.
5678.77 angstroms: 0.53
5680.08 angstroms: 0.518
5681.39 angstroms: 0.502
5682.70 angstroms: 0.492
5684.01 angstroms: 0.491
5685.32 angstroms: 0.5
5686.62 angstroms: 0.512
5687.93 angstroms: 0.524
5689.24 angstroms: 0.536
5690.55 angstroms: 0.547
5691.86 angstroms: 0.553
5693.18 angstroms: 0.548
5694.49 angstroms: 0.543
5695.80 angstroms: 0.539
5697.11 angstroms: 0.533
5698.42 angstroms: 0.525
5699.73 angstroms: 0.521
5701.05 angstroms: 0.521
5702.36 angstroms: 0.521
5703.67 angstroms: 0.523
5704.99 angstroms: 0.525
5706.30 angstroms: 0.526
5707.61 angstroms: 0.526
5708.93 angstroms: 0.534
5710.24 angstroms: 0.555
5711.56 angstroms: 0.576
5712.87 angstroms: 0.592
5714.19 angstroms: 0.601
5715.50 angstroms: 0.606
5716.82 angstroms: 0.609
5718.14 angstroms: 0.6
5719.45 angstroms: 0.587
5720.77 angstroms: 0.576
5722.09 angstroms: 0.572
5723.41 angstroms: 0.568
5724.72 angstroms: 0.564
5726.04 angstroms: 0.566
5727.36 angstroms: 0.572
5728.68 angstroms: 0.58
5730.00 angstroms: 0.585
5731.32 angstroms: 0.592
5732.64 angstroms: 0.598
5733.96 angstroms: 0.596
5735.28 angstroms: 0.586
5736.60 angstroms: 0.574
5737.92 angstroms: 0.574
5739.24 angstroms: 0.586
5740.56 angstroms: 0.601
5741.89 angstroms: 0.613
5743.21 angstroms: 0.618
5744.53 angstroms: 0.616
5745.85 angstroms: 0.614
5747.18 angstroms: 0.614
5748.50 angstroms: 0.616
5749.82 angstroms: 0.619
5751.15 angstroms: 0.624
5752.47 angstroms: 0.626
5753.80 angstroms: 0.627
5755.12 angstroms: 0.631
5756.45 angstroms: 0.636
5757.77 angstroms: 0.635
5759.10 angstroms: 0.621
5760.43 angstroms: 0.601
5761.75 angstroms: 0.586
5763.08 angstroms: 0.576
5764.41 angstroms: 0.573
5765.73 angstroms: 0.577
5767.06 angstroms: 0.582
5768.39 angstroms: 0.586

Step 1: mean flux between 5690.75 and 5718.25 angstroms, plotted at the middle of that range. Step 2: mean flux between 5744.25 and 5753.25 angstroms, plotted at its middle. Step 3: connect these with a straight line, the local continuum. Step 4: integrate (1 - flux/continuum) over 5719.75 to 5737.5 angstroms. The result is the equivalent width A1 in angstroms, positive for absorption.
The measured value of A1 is 0.2 angstroms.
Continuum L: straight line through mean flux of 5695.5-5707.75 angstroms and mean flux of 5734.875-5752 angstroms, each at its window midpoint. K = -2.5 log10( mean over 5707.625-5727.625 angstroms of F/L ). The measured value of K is -0.04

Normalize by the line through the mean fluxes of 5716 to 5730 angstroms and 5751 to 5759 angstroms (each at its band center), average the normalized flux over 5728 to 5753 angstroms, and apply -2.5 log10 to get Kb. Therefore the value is 0.01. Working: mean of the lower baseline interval 0.58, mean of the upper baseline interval 0.63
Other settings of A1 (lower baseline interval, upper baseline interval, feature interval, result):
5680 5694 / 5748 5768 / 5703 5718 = -0.3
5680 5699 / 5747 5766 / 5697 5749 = -0.6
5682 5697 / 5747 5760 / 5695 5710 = 0.5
